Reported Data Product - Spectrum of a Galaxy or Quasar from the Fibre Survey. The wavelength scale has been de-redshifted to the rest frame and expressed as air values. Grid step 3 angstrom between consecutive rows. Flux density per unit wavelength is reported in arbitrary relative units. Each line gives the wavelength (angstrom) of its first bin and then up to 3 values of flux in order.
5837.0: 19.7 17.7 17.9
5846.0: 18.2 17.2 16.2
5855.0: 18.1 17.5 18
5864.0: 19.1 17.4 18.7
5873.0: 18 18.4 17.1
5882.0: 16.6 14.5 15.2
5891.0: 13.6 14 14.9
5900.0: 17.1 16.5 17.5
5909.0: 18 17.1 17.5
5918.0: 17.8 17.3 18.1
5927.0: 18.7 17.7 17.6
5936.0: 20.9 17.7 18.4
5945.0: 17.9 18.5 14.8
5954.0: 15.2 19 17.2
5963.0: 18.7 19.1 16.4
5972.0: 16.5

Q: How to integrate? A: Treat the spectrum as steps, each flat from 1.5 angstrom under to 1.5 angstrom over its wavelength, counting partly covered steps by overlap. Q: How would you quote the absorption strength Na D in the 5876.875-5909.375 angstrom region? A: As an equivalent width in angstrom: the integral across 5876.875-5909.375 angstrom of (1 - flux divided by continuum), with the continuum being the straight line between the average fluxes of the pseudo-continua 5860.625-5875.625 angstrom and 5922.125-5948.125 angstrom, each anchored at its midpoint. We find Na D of 4.3 angstrom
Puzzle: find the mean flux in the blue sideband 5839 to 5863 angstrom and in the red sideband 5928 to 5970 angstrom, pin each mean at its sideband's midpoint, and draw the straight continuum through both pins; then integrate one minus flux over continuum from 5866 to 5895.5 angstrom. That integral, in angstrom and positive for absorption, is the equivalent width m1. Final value 2.3 angstrom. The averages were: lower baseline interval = 17.6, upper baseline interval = 17.8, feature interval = 16.3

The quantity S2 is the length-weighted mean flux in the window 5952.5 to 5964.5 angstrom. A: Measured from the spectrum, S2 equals 17.5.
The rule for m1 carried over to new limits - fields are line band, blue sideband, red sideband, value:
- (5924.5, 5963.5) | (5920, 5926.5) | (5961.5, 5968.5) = 0.8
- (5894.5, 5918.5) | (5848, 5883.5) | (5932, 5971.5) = 1.1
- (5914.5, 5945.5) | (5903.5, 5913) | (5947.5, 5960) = -1.9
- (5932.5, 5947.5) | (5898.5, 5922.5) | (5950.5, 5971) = -1.1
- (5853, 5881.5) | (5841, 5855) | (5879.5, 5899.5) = -2.8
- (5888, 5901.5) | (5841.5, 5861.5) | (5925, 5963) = 2.1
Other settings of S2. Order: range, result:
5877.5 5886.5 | 16.1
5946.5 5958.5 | 16.9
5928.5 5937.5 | 18.7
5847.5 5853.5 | 16.7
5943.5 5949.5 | 18.2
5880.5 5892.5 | 15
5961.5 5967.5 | 18.9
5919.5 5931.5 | 17.9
